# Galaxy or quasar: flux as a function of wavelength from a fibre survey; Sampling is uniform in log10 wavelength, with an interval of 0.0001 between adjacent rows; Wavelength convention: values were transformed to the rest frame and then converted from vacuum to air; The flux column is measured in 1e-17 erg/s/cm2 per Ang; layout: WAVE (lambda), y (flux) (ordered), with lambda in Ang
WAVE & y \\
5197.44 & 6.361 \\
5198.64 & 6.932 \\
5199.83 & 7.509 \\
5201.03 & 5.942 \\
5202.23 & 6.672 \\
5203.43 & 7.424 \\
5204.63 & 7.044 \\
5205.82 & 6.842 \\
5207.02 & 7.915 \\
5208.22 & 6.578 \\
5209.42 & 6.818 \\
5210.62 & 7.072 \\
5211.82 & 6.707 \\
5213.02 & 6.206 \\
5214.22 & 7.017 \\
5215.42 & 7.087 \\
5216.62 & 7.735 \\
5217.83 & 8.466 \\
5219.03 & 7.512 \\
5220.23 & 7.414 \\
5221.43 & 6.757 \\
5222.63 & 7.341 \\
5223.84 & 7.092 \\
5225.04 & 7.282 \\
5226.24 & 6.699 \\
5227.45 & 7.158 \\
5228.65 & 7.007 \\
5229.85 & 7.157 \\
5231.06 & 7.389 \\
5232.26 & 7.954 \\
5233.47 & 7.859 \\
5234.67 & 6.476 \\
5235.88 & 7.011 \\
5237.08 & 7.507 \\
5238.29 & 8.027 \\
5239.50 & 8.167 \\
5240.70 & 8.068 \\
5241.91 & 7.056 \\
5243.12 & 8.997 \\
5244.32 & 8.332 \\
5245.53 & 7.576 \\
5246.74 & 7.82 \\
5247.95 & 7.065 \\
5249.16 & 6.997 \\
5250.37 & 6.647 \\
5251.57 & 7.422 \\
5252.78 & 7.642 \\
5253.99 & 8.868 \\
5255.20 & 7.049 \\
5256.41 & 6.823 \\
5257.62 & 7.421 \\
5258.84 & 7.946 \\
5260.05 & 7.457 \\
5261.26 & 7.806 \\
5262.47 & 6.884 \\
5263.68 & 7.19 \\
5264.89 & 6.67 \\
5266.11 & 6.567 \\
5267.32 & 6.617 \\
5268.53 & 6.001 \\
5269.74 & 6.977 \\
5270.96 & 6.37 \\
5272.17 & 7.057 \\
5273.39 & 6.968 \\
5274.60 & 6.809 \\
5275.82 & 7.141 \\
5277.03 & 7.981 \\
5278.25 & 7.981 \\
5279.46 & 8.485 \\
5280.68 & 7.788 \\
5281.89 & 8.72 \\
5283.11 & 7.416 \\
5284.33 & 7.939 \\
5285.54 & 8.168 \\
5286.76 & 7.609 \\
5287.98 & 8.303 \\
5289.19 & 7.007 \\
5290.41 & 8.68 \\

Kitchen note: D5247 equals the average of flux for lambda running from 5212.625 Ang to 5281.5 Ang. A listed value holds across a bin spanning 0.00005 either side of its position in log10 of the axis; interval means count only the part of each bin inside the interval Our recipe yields 7.36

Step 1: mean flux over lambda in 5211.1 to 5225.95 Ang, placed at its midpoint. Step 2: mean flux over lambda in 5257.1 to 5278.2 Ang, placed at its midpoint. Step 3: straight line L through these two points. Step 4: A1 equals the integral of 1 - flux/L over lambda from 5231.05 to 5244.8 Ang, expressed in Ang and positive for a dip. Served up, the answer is -1.14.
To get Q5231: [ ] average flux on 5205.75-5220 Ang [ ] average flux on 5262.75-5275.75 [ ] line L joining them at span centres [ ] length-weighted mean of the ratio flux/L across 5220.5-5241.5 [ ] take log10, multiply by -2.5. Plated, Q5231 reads -0.05 mag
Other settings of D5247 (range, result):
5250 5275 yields 7.11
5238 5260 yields 7.65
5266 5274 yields 6.66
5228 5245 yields 7.64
